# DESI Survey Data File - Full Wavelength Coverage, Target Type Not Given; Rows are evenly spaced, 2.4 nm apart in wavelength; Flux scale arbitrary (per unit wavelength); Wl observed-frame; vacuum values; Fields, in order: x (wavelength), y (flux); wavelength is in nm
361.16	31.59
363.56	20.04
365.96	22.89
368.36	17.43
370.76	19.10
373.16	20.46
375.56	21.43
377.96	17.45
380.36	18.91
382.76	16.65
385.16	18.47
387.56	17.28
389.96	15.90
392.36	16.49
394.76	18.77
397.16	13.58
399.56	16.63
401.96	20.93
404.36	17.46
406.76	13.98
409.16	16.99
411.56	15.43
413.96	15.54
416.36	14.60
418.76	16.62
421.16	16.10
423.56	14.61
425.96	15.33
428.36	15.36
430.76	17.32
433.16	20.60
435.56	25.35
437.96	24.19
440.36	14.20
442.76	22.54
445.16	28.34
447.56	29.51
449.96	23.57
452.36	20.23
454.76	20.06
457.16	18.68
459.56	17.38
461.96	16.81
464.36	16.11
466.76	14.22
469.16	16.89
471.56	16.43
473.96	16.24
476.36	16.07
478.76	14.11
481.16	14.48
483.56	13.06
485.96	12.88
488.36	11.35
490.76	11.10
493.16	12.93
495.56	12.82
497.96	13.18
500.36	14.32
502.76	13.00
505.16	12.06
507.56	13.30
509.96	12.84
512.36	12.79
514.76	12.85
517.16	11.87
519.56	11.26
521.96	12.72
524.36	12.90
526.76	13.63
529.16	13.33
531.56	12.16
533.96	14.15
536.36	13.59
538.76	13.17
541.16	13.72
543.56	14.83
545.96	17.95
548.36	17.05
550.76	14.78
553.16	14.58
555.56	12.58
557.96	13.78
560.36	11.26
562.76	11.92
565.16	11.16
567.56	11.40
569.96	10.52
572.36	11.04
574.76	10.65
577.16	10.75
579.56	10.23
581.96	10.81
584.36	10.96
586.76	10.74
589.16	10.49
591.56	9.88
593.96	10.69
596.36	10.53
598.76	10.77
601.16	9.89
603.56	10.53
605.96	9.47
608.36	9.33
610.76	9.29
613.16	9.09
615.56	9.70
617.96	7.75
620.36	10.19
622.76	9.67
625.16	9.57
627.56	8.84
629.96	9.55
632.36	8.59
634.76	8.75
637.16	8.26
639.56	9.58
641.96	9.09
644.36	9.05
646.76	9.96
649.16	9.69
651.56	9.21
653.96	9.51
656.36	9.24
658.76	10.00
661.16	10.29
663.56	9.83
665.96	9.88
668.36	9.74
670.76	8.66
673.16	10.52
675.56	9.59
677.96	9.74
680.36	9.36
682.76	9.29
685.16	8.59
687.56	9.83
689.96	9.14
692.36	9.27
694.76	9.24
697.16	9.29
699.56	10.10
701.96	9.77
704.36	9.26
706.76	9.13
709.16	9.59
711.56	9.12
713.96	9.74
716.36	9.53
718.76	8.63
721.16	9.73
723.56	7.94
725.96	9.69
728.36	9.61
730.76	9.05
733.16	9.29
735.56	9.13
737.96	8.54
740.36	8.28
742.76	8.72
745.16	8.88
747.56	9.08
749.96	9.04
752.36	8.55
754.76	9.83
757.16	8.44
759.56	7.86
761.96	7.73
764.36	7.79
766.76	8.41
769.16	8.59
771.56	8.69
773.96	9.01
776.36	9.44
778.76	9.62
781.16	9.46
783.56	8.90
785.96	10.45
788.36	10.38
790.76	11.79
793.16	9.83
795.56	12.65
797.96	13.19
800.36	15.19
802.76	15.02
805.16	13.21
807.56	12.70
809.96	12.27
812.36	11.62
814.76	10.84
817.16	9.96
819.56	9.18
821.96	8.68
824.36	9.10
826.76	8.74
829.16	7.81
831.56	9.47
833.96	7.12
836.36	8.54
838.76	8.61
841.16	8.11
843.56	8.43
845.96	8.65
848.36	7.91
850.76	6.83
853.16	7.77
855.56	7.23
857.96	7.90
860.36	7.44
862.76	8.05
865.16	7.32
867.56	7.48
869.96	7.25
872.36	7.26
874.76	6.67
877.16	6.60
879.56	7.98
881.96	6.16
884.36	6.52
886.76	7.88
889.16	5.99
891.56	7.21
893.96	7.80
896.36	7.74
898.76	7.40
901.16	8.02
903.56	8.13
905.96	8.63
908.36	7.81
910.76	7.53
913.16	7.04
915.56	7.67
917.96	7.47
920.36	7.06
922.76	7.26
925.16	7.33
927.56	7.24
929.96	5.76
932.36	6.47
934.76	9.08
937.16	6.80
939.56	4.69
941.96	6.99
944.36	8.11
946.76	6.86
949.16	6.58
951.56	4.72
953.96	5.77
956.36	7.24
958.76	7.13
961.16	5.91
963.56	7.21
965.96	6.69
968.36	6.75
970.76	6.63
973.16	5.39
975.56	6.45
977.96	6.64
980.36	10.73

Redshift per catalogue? 1.879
